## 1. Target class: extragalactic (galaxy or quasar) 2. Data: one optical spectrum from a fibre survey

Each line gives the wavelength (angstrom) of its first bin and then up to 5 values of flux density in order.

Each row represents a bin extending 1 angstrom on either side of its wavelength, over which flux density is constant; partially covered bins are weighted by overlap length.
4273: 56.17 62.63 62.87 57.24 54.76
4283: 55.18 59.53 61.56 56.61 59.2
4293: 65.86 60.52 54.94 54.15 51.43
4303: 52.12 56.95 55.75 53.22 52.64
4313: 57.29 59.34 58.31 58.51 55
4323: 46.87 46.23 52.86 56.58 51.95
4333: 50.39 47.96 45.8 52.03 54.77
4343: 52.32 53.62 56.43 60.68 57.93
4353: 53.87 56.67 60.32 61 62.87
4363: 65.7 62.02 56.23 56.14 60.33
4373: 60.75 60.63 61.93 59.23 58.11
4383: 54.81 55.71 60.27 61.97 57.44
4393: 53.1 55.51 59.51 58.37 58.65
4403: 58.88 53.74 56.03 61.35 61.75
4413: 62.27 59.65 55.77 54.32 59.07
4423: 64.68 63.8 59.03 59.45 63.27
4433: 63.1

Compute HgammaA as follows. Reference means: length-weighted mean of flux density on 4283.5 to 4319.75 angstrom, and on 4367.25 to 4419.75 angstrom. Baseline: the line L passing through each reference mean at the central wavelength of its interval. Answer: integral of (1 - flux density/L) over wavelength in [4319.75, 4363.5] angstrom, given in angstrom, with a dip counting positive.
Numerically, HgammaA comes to 2.3 angstrom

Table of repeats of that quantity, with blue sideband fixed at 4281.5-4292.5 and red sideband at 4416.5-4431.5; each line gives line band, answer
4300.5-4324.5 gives 1.7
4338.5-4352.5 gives 0.9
